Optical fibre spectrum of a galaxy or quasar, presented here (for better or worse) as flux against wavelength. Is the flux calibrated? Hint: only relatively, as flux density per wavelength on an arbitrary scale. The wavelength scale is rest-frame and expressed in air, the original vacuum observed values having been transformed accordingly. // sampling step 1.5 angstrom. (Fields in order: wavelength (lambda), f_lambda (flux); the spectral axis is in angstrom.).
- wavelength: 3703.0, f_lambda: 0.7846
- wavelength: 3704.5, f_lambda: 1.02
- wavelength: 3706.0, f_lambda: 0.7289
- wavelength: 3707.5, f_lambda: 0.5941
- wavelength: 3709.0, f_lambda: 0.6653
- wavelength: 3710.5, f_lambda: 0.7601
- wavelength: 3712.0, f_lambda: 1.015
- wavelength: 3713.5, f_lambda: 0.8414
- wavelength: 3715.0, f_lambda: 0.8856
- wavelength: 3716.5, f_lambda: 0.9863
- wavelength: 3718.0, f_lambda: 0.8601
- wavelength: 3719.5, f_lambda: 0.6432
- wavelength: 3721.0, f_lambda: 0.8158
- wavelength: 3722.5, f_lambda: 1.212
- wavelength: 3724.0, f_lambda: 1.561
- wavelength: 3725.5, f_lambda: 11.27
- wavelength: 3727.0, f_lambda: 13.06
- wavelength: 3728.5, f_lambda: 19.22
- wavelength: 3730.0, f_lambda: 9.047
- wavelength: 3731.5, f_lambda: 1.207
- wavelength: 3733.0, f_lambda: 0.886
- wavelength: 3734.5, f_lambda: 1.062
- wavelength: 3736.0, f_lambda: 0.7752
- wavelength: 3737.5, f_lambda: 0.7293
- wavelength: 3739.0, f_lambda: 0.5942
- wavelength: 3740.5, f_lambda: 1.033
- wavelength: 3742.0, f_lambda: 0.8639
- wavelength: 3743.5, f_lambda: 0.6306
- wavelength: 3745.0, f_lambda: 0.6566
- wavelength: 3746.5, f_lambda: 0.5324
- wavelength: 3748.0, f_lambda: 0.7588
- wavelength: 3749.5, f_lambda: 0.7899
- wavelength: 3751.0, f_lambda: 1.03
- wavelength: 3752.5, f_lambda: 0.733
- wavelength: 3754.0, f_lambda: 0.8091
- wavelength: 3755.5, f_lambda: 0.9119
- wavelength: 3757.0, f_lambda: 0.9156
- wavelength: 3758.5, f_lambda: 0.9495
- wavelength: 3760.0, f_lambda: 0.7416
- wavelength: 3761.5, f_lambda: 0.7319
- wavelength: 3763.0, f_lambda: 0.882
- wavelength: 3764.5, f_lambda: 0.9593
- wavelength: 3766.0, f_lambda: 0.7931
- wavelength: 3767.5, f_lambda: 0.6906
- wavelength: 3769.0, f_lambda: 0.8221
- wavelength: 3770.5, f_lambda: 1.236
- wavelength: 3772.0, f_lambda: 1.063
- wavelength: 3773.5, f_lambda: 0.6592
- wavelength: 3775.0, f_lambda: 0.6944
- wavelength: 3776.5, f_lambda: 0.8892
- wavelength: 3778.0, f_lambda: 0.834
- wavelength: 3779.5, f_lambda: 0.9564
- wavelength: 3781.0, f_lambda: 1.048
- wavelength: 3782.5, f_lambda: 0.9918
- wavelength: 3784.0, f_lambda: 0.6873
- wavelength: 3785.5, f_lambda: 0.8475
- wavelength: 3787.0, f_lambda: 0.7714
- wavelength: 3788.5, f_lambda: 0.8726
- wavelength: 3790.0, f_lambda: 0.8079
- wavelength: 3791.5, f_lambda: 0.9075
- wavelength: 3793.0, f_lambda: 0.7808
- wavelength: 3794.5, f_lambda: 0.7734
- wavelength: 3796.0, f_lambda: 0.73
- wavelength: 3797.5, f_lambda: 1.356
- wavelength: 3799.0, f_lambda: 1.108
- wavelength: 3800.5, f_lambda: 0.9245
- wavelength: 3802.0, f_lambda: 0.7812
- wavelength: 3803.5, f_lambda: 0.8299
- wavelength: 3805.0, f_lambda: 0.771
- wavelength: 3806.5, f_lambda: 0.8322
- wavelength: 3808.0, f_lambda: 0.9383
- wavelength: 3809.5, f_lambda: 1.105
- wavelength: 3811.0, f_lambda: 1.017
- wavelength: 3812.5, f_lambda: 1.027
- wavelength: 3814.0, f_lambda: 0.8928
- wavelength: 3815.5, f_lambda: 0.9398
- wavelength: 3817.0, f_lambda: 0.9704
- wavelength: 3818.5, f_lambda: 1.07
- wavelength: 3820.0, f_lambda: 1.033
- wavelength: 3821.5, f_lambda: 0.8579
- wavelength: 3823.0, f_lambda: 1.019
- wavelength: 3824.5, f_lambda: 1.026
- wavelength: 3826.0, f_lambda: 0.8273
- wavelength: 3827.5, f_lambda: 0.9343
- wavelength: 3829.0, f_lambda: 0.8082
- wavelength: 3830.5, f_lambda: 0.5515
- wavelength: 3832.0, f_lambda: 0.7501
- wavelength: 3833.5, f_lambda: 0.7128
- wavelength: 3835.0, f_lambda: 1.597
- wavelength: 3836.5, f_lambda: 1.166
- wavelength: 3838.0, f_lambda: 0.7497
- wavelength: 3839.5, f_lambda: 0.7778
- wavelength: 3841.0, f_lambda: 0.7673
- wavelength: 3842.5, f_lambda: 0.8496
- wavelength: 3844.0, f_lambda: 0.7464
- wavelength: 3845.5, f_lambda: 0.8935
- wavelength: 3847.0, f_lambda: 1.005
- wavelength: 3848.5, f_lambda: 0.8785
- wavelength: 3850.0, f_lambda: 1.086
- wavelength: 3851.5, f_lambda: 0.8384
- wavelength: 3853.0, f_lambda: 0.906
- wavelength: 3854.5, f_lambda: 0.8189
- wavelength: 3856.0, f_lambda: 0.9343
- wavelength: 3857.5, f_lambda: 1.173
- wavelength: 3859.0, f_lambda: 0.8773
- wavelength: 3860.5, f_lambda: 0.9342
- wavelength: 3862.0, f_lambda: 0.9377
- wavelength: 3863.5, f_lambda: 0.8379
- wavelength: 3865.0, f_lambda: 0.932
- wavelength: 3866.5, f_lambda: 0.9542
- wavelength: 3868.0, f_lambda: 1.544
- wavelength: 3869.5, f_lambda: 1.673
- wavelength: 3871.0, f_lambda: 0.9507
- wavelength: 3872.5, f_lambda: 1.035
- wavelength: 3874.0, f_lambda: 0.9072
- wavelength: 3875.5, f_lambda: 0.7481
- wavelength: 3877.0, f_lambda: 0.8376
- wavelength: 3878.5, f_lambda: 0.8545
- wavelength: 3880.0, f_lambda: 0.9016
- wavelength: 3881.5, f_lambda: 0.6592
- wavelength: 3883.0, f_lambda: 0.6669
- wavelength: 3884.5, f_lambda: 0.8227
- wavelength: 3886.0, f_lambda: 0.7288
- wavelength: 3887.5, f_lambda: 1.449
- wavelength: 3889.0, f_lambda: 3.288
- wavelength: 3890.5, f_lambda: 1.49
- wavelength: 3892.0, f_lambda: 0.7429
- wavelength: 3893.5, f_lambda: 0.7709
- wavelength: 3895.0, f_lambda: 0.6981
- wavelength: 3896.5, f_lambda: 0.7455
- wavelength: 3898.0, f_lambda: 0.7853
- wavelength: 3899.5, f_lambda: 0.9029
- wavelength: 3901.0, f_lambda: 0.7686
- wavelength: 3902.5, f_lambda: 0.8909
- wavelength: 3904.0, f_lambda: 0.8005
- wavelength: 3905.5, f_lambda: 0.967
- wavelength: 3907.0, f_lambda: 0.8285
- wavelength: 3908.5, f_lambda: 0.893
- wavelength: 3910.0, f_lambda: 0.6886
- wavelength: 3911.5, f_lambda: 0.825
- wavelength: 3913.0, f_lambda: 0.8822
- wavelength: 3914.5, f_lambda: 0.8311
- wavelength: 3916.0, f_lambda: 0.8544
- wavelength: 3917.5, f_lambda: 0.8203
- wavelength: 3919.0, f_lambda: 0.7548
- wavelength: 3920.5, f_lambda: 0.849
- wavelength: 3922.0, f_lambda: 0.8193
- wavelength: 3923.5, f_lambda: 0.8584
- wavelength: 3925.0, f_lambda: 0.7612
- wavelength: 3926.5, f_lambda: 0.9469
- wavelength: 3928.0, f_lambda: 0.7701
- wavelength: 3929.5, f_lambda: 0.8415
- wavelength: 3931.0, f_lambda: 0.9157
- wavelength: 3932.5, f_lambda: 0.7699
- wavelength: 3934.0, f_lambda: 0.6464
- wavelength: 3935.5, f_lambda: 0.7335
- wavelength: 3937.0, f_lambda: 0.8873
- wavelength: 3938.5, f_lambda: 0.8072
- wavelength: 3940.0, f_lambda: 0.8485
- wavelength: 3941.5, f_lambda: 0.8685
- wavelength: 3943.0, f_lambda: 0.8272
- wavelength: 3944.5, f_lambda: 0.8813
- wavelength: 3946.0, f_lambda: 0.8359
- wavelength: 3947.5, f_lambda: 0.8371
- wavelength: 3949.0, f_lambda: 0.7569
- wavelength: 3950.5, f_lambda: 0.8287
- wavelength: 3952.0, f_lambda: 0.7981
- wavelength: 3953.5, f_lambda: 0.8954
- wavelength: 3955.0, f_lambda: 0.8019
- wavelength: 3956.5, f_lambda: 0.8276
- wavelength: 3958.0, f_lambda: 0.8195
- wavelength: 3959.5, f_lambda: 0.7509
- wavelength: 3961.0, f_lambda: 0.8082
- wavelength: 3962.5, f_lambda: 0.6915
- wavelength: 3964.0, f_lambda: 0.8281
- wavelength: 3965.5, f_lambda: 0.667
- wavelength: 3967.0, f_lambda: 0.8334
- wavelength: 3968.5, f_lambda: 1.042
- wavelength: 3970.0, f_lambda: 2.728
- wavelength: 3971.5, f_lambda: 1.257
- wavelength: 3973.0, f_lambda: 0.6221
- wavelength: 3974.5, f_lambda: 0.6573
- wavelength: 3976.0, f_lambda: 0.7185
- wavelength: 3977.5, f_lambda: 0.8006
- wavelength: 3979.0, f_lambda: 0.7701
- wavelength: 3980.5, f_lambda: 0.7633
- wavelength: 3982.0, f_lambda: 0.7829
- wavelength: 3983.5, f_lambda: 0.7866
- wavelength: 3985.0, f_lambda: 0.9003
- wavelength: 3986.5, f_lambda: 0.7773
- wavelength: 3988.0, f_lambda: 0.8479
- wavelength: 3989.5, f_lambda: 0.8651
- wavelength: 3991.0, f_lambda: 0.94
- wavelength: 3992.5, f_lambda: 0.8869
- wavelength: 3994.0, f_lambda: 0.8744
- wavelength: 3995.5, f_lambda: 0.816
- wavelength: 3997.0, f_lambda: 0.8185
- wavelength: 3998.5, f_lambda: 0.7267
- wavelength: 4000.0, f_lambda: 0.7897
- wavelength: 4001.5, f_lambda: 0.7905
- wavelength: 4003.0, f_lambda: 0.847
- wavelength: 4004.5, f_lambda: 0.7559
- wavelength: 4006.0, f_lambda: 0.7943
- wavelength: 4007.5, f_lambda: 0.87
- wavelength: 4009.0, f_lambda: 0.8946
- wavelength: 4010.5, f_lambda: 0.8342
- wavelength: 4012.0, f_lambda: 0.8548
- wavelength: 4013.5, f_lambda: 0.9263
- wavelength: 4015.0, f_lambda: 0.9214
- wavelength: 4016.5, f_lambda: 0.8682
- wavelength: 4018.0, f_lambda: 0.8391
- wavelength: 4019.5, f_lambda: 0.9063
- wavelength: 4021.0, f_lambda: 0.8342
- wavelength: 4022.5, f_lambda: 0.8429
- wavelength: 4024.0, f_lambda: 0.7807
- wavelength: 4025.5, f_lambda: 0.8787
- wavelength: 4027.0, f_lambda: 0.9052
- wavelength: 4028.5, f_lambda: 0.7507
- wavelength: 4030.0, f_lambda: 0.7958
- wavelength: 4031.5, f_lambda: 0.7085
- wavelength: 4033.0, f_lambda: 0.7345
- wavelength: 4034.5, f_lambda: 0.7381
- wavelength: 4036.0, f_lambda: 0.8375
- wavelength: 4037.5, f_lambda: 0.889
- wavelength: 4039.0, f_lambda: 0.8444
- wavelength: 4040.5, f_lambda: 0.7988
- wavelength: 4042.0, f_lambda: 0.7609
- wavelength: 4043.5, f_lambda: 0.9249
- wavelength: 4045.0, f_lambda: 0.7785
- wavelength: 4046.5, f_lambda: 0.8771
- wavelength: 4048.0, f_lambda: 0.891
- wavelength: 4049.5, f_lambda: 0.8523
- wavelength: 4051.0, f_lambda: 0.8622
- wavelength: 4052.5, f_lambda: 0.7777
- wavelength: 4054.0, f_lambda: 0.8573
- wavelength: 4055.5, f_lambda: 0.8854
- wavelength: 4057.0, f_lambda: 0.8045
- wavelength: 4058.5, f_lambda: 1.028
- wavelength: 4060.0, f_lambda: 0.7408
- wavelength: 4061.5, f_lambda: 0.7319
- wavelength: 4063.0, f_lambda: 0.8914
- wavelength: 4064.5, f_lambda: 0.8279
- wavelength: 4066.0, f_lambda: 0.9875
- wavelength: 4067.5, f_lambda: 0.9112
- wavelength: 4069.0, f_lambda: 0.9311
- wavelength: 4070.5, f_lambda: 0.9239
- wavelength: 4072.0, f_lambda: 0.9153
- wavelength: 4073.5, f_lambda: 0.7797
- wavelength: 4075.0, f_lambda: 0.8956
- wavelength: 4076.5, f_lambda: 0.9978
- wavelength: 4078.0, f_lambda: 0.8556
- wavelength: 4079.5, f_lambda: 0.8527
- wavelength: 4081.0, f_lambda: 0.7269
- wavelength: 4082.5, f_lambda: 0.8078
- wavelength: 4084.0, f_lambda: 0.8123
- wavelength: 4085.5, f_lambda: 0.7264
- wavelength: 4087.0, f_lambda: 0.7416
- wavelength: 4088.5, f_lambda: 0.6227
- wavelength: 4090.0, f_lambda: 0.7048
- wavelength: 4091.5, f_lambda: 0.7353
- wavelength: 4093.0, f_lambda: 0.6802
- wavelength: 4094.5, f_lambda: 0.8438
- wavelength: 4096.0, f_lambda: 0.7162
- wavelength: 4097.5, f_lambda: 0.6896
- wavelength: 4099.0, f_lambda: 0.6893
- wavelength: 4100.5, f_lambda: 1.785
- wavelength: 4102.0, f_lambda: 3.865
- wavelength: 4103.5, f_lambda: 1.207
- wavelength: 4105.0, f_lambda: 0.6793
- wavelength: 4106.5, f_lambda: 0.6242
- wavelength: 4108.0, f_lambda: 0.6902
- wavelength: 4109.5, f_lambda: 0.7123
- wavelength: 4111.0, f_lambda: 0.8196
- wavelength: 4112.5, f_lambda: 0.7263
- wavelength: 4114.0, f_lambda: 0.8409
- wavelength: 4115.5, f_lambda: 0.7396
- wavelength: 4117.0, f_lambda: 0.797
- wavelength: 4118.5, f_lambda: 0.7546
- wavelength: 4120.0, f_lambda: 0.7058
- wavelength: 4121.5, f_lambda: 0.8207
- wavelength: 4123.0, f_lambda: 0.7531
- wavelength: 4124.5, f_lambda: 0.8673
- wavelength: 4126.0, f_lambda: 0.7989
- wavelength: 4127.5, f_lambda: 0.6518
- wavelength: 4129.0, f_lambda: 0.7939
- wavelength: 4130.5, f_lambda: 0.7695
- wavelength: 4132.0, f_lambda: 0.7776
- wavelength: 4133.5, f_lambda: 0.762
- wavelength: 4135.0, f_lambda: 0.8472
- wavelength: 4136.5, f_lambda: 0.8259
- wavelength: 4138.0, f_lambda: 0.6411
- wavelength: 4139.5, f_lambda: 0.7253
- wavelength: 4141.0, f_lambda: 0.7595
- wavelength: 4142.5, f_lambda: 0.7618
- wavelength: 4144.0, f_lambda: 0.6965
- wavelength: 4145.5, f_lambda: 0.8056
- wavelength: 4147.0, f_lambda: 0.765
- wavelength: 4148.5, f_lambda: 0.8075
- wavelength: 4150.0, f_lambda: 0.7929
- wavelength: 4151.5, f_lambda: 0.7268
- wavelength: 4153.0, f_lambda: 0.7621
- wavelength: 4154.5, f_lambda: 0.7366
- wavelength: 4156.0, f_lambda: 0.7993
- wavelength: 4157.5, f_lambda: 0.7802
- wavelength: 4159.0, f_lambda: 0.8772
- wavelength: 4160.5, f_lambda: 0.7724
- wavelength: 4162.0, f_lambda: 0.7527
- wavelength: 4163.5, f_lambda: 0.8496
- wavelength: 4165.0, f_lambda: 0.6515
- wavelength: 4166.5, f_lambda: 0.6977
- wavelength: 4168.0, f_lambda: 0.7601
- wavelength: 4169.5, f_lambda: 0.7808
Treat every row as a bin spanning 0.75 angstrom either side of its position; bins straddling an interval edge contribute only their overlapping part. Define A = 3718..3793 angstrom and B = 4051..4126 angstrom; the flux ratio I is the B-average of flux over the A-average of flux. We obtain 0.48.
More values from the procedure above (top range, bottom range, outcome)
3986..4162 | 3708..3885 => 0.64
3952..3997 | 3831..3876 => 0.92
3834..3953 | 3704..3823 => 0.61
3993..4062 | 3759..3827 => 0.92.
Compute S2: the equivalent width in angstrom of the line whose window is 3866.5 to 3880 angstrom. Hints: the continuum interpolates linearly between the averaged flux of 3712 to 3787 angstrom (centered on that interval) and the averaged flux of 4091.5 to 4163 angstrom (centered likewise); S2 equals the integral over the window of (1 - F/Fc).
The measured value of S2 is 4.2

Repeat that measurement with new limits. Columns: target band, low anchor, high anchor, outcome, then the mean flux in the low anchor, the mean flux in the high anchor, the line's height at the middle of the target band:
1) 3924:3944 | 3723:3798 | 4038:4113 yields 7.6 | 1.85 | 0.896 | 1.33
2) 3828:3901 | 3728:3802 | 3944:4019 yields 9.4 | 1.34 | 0.865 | 1.12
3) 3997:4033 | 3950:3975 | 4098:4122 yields 5.2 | 0.937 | 1.03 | 0.969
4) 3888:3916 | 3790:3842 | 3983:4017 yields -3.3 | 0.92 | 0.843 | 0.884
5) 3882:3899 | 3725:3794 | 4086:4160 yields 4.6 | 1.88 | 0.846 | 1.51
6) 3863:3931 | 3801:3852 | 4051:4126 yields -3.0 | 0.914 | 0.886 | 0.906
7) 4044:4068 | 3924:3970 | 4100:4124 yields 2.7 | 0.849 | 1.02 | 0.964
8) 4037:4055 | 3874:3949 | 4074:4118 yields 1.3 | 0.889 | 0.915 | 0.908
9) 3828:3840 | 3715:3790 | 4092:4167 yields 5.4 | 1.85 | 0.848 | 1.63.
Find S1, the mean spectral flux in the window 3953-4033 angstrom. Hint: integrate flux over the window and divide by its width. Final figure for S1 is 0.861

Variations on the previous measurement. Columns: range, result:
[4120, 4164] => 0.774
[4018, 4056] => 0.828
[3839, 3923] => 0.944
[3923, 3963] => 0.816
